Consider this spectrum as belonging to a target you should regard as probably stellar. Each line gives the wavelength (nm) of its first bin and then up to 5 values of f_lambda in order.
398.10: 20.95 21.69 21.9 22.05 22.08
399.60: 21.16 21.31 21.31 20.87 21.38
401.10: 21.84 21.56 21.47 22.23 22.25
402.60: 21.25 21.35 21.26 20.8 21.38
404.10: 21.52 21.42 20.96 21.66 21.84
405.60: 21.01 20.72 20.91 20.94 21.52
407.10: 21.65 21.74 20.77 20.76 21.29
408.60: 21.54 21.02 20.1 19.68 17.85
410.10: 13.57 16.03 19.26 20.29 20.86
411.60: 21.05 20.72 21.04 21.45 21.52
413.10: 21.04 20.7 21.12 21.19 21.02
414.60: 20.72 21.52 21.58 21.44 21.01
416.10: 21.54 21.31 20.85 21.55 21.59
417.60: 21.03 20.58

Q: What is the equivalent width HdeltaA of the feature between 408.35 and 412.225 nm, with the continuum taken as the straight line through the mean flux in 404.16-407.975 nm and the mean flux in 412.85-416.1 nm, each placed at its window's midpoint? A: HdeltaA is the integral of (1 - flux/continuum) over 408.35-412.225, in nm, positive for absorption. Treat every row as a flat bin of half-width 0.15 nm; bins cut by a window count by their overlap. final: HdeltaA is 0.32 nm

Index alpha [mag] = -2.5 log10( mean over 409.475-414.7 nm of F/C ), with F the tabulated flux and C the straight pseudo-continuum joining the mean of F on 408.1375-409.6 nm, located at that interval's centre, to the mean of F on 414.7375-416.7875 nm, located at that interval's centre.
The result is 0.06 mag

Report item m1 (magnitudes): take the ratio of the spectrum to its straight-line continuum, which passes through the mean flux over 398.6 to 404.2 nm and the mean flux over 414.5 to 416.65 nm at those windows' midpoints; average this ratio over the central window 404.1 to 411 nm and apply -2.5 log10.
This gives 0.06 mag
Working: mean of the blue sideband 21.5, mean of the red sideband 21.3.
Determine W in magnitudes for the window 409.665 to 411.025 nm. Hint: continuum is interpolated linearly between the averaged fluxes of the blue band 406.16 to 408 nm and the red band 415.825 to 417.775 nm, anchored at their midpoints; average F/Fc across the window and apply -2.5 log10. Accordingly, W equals 0.23 mag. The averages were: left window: 21.2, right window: 21.3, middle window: 17.1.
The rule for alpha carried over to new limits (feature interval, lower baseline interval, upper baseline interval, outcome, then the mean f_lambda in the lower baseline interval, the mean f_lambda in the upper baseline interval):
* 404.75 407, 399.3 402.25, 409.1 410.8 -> -0.100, 21.5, 17.6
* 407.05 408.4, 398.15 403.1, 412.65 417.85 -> 0.010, 21.6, 21.2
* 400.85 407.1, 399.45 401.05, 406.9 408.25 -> -0.008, 21.2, 21.2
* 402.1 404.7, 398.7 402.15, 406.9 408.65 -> 0.003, 21.6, 21.3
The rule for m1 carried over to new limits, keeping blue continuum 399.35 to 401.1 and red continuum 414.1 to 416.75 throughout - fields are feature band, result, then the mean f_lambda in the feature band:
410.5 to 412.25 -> 0.05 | 20.4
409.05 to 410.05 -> 0.14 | 18.6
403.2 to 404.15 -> 0.00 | 21.2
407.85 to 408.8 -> 0.00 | 21.2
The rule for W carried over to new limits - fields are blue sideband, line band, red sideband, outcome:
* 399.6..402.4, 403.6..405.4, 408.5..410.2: -0.049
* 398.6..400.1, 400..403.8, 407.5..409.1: 0.002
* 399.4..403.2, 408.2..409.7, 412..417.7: 0.038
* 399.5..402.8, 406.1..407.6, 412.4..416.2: 0.002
